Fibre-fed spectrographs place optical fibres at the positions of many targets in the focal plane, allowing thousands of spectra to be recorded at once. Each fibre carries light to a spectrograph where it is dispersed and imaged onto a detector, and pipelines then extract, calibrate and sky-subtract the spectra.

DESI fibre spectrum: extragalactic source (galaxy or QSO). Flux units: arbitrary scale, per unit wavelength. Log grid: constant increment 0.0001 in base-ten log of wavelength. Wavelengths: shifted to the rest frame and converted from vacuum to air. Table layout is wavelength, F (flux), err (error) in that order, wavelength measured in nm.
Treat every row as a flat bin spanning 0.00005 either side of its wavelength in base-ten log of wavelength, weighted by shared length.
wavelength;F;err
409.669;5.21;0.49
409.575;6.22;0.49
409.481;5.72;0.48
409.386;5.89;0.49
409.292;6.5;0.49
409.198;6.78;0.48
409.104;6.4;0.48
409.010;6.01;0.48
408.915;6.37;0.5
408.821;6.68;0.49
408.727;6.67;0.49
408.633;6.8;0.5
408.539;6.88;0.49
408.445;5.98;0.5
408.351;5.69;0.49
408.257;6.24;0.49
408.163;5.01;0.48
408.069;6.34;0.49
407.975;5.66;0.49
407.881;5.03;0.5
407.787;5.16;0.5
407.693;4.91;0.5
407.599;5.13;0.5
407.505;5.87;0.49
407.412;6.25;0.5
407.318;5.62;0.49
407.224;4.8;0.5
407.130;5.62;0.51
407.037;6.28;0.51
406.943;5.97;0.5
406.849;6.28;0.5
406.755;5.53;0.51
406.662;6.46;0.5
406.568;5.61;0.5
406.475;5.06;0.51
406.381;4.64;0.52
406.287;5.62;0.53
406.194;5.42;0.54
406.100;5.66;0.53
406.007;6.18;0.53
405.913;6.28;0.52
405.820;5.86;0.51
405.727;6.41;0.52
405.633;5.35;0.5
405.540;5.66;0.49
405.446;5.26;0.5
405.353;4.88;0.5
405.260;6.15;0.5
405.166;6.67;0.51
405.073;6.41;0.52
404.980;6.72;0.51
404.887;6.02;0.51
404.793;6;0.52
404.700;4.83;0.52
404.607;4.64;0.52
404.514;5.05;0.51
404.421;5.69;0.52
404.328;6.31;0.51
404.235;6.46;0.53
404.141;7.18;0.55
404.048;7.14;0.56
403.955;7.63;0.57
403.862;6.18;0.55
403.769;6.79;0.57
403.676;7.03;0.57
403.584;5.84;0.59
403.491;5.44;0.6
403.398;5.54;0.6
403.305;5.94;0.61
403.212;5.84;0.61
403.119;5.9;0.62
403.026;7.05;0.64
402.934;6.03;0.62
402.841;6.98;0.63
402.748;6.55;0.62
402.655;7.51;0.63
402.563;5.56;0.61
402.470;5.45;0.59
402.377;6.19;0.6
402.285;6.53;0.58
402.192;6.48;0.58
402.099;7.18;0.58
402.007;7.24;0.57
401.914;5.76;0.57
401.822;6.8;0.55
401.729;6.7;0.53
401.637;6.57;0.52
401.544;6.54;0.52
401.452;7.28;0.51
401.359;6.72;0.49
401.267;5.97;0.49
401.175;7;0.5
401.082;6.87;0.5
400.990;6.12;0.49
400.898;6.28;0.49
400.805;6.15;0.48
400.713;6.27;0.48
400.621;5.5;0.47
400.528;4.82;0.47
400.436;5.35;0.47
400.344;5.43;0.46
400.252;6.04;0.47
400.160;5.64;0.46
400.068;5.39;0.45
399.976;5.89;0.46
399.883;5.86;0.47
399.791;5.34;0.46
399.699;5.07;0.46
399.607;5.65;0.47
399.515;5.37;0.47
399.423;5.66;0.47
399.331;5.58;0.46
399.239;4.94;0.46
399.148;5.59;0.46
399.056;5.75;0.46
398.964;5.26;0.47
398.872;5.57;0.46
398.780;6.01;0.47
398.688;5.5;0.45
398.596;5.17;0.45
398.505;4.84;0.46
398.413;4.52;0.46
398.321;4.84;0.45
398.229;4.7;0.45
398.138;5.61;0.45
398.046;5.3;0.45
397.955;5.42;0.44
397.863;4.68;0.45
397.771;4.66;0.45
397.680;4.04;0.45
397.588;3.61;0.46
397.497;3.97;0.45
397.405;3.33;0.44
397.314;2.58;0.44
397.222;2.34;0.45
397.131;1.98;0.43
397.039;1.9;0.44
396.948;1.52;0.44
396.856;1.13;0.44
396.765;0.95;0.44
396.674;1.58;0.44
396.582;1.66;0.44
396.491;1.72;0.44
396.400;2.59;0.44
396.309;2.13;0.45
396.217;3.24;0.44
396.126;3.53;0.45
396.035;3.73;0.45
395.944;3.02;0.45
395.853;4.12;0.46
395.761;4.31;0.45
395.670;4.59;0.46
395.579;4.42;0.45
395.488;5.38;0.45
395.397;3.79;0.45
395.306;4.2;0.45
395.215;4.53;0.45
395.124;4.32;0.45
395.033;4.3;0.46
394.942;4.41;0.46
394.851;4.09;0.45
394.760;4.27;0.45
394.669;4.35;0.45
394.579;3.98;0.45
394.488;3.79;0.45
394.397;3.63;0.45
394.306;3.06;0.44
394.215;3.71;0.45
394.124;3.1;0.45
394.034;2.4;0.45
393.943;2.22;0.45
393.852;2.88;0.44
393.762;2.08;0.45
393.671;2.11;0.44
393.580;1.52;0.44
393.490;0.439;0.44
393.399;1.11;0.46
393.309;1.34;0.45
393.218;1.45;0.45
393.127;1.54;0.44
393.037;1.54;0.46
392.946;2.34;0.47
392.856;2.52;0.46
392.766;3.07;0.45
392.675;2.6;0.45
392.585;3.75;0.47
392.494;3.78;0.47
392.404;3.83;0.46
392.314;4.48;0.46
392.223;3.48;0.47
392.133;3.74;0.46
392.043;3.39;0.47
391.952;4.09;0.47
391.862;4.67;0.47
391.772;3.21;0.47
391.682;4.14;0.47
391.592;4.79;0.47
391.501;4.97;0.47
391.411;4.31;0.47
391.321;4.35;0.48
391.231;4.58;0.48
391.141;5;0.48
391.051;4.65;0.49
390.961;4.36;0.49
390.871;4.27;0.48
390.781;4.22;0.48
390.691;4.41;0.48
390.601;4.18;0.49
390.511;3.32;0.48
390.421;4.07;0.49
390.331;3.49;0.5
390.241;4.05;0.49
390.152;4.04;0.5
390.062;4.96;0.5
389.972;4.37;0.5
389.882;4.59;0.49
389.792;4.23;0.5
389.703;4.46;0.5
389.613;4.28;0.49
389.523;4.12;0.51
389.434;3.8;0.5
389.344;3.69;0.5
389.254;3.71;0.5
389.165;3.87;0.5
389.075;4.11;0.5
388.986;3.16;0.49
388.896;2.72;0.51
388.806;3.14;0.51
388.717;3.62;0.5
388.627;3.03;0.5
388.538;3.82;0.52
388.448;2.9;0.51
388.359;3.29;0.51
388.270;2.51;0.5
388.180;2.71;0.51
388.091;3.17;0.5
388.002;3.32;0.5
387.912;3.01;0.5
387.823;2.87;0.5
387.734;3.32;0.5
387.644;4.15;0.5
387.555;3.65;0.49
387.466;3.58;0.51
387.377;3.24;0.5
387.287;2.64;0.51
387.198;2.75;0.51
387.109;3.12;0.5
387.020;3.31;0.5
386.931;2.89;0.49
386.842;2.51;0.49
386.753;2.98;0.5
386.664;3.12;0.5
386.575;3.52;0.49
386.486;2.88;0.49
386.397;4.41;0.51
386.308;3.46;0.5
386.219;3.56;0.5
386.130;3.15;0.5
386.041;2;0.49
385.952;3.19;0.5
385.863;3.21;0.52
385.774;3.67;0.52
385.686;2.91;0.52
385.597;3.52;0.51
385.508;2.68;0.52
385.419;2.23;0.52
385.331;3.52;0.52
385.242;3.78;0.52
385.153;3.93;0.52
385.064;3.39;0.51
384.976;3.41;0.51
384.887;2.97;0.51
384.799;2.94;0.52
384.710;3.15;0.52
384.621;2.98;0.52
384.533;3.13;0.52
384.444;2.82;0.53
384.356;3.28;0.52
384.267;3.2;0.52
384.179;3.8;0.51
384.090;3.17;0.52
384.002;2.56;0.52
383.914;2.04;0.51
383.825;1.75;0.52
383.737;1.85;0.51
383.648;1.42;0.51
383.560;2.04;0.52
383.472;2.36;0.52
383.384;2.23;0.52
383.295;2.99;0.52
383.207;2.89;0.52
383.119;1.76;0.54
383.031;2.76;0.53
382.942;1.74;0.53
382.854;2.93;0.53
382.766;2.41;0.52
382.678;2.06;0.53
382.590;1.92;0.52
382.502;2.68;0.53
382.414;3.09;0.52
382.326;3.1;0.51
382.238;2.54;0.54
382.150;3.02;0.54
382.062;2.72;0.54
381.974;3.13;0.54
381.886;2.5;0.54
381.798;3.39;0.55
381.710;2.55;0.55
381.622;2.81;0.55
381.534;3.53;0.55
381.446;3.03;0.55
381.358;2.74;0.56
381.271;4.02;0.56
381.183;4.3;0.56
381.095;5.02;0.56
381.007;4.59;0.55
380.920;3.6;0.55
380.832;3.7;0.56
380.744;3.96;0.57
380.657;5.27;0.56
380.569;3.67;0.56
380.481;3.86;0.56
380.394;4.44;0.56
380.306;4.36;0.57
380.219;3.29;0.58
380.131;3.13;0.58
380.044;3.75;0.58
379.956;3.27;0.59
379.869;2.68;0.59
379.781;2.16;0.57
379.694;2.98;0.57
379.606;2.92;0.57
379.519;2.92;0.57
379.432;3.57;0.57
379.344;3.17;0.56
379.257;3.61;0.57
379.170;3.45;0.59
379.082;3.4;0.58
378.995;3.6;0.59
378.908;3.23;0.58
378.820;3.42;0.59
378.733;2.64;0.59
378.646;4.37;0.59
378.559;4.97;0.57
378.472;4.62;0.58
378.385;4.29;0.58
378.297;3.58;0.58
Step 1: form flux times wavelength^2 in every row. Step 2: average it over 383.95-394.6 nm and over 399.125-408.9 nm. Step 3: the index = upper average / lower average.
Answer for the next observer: 1.93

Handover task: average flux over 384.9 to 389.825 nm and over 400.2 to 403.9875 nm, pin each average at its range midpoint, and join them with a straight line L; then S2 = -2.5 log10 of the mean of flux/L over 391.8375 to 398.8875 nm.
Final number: 0.41 mag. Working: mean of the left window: 3.33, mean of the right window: 6.31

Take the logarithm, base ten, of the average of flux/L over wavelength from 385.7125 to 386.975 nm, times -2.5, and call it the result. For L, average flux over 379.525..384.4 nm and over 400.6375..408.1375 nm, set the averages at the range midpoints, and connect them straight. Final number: 0.14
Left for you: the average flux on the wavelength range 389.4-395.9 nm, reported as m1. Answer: 3.66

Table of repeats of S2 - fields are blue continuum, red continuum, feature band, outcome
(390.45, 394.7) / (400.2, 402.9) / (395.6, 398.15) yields 0.45 mag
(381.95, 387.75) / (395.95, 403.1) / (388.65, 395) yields 0.10 mag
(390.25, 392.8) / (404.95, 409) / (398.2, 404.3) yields -0.17 mag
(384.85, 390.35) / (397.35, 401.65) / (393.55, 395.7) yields 0.27 mag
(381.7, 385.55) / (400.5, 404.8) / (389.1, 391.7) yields -0.06 mag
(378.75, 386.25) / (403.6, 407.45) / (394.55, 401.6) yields 0.11 mag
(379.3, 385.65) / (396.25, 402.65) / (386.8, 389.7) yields 0.12 mag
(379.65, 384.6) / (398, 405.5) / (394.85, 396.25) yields 0.21 mag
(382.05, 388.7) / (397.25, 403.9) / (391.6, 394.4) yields 0.46 mag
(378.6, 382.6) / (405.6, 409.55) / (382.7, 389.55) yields 0.27 mag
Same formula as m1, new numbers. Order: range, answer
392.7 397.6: 2.91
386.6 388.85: 3.15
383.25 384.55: 2.56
